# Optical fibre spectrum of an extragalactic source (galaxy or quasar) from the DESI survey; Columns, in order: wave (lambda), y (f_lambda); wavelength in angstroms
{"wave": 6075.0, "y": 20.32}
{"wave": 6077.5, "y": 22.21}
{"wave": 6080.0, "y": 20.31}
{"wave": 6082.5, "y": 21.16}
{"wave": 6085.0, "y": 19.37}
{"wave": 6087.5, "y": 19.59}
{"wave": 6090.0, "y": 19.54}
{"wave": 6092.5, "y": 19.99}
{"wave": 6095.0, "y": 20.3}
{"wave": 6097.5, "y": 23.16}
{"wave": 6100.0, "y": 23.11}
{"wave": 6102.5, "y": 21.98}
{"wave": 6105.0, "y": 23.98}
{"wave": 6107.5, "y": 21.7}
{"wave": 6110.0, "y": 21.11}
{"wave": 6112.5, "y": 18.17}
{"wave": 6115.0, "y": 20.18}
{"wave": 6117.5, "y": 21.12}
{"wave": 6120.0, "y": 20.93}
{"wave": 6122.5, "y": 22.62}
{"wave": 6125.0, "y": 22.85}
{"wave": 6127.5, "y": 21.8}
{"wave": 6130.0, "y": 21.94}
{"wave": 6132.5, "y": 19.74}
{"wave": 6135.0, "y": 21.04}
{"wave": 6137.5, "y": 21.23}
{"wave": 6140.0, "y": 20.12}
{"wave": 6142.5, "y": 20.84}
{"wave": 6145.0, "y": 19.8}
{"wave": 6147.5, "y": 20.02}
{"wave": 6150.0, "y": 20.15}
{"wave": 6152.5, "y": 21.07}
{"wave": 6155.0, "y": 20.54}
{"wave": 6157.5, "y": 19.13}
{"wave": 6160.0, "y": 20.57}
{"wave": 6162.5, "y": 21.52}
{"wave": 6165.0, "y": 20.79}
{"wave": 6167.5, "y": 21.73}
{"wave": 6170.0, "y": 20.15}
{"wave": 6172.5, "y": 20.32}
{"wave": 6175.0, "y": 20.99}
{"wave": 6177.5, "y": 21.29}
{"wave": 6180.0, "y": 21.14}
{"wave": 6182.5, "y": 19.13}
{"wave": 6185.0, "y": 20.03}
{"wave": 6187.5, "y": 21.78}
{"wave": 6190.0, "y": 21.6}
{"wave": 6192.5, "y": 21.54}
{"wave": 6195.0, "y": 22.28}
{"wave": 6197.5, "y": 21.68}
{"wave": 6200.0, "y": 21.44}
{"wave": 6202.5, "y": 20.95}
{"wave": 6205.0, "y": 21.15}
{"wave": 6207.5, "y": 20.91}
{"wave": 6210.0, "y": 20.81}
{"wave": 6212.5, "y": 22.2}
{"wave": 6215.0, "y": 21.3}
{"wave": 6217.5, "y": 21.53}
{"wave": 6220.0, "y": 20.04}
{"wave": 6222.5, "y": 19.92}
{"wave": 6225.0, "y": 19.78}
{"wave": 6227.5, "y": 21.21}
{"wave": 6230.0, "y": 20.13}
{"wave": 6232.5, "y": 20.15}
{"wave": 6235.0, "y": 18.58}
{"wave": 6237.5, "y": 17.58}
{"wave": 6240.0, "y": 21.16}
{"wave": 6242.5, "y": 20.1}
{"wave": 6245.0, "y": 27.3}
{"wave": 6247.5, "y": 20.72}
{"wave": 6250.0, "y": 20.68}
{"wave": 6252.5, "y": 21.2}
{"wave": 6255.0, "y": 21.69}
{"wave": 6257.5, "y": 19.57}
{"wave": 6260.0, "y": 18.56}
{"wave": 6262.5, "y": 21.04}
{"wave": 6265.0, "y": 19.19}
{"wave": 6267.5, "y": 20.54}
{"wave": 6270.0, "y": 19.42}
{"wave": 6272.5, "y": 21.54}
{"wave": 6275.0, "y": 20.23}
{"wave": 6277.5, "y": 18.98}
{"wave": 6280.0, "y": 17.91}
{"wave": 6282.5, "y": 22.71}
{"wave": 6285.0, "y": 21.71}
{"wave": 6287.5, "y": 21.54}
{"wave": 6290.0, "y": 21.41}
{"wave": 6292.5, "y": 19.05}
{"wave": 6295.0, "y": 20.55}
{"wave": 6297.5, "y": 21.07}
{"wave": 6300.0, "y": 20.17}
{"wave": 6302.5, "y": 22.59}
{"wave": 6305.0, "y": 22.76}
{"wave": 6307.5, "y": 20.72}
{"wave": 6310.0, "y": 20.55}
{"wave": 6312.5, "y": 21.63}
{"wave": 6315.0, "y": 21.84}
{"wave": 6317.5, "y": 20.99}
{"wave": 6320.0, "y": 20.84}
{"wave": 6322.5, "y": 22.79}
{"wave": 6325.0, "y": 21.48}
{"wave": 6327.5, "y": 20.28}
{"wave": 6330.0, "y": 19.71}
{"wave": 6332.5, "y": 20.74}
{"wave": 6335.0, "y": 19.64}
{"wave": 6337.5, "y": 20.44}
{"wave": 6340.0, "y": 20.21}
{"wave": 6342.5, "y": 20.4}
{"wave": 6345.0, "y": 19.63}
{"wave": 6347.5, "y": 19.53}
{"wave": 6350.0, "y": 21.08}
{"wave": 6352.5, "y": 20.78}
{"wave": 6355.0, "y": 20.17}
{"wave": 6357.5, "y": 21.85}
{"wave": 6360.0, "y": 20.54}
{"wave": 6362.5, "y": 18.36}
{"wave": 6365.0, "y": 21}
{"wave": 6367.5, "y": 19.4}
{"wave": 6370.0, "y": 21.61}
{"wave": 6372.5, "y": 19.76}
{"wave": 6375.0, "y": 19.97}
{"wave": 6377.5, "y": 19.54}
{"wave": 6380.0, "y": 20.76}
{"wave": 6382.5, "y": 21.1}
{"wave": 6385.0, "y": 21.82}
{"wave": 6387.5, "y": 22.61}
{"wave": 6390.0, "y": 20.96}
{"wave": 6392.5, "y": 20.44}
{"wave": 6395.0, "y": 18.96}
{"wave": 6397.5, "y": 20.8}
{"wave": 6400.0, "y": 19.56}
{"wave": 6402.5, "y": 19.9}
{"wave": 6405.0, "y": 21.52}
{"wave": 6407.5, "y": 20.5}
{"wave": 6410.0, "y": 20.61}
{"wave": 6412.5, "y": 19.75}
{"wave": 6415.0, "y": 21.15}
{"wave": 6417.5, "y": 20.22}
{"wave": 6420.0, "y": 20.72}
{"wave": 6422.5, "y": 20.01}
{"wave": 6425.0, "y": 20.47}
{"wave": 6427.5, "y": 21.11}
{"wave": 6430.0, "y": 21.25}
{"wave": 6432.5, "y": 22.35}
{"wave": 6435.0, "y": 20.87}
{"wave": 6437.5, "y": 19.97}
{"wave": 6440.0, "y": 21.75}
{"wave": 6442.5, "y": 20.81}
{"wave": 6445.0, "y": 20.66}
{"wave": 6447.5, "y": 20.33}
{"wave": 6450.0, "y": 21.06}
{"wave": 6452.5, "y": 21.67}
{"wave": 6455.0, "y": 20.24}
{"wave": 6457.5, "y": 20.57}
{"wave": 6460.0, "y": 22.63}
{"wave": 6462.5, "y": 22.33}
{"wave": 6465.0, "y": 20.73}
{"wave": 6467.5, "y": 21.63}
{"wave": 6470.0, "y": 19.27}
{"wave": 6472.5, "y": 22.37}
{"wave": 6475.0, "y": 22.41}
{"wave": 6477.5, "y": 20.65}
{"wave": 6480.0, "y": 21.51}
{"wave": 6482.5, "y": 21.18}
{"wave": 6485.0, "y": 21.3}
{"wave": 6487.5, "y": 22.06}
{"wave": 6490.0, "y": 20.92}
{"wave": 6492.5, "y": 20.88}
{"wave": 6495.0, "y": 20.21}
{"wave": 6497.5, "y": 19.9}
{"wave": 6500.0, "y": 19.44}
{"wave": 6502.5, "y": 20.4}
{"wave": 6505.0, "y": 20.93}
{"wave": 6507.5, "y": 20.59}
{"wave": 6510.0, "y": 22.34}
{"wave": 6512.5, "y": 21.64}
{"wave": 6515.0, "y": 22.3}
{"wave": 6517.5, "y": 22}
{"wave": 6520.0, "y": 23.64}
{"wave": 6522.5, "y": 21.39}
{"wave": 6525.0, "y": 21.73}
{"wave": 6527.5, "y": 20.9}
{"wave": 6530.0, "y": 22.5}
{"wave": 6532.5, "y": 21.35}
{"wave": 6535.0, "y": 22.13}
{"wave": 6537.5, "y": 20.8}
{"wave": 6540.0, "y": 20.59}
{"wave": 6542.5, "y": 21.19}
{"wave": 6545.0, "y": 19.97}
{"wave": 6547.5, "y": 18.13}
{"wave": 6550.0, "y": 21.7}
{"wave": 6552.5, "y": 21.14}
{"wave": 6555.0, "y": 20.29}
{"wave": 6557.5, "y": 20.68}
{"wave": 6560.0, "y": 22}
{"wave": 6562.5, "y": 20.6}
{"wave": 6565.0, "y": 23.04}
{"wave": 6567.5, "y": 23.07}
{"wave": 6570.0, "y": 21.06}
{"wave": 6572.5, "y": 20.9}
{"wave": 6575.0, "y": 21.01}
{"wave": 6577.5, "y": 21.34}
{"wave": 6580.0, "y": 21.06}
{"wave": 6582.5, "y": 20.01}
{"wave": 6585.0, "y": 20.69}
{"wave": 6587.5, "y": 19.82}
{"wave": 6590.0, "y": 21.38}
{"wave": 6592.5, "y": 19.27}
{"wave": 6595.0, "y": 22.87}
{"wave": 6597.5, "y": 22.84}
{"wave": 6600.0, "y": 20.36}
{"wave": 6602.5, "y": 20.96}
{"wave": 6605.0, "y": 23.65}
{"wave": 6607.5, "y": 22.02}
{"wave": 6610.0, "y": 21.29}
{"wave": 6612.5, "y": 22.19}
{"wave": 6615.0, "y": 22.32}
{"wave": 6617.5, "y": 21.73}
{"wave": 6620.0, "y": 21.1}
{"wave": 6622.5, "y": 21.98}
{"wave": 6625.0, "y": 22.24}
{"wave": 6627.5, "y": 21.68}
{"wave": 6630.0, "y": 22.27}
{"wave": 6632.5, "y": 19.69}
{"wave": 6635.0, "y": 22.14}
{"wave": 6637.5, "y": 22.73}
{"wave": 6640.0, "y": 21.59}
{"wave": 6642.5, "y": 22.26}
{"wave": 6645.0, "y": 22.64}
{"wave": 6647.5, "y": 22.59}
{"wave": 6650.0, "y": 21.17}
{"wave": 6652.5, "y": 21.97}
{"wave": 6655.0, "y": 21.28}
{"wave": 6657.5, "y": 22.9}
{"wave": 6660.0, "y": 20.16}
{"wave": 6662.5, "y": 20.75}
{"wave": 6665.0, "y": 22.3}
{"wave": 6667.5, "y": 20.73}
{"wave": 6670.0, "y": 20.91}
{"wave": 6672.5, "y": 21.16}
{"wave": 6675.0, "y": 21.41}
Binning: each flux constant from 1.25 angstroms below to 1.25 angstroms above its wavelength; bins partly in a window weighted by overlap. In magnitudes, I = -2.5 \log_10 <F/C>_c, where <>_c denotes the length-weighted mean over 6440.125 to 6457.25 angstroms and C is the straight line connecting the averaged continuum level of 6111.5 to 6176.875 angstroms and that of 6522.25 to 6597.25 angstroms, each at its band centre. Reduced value 0.01 mag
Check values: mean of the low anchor 20.8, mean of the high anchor 21.1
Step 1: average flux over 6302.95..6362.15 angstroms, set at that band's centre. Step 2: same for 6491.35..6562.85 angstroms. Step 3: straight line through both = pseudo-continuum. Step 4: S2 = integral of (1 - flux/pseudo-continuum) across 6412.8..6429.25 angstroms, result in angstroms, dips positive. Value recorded 0.3 angstroms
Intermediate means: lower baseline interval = 20.8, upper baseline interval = 21.1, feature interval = 20.6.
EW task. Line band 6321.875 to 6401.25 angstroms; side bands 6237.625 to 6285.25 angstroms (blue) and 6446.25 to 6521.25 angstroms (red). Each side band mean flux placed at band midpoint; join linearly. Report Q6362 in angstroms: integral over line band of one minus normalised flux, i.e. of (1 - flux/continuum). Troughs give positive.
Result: 1.7 angstroms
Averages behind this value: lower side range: 20.7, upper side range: 21.2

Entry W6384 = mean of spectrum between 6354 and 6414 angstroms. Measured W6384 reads 20.5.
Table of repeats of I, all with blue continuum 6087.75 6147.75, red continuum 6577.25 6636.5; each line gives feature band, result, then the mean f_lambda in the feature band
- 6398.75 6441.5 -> 0.033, 20.7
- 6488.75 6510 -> 0.045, 20.5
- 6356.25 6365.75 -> 0.046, 20.4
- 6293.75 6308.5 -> -0.003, 21.3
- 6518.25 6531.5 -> -0.031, 22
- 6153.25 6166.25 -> 0.033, 20.5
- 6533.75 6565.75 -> 0.026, 20.9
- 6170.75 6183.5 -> 0.030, 20.6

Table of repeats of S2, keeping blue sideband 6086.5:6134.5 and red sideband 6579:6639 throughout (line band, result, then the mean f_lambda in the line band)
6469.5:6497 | 0.3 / 21.2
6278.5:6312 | 0.6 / 21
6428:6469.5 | 0.6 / 21.1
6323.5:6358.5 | 1.5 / 20.4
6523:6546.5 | 0.3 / 21.2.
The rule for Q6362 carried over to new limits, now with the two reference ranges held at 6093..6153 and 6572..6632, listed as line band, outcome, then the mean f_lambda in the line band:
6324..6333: 0.33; 20.5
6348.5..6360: 0.23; 20.9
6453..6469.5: 0.07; 21.3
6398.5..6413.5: 0.71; 20.3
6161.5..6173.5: 0.18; 20.9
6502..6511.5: 0.12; 21.1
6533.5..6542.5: 0.10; 21.2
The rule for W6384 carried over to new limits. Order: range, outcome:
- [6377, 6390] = 21.2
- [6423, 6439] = 21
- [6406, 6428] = 20.5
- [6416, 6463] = 21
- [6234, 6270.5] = 20.5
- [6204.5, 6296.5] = 20.6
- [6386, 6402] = 20.5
